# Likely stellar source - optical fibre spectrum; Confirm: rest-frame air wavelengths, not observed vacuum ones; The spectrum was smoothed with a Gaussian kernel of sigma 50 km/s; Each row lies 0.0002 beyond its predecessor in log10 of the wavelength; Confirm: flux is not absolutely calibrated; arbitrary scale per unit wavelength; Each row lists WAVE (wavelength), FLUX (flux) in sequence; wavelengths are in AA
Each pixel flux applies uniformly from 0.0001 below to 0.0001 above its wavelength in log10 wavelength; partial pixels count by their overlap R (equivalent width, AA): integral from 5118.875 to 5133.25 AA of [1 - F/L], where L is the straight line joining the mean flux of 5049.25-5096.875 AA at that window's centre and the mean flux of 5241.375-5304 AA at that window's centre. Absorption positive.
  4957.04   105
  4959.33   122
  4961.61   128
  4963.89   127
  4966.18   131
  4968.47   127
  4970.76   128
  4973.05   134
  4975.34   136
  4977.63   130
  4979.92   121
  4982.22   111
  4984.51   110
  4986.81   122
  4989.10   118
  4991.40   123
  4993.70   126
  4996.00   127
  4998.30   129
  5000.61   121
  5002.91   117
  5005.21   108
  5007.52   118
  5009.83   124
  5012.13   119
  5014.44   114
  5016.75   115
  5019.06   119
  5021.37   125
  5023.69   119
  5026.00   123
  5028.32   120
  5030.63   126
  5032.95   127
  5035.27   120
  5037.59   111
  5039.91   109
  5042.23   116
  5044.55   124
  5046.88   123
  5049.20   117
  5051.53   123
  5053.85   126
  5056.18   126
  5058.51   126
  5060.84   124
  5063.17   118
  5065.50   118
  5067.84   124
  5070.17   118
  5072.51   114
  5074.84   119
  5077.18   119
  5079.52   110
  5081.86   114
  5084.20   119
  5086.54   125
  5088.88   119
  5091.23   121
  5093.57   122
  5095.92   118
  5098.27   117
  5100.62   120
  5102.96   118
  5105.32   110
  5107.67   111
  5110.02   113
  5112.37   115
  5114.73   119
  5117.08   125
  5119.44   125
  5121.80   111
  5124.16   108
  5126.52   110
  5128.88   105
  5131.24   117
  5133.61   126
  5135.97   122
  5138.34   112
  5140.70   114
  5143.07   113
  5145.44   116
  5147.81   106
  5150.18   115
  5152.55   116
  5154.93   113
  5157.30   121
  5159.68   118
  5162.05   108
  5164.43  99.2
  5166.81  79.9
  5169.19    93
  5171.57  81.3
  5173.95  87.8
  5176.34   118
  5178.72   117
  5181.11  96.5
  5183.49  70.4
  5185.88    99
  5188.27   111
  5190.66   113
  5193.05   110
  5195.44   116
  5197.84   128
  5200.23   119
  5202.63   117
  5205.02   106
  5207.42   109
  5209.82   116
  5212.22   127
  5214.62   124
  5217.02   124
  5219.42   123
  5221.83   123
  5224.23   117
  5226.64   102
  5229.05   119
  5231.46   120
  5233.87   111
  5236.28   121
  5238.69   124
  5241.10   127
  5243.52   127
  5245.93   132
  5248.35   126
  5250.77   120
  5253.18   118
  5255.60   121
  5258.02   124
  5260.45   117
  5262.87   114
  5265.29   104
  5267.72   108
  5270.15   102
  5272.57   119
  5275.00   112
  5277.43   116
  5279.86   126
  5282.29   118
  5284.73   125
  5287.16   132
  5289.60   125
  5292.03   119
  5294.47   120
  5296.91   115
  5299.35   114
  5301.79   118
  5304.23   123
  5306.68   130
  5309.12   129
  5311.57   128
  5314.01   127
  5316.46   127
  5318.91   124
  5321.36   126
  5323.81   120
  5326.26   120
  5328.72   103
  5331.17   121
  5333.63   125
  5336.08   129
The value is 0.8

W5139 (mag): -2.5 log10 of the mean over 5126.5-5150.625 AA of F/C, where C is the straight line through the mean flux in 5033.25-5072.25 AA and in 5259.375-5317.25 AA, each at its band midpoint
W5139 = 0.05 mag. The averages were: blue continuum 120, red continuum 119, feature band 114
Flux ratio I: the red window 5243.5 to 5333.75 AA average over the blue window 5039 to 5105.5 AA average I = 1.01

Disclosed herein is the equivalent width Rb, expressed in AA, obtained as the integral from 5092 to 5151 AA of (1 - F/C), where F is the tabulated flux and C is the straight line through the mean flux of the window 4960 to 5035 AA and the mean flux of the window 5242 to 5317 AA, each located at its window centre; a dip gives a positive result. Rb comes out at 3.0 AA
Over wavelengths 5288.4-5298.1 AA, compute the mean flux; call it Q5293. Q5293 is 120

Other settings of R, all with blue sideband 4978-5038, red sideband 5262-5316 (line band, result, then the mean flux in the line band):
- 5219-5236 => 0.5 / 116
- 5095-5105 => 0.2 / 117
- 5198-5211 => 0.5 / 115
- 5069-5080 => 0.3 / 116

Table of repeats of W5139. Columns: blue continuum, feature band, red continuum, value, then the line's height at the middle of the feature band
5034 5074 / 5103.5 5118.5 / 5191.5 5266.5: 0.04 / 120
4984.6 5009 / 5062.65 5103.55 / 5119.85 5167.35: -0.03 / 116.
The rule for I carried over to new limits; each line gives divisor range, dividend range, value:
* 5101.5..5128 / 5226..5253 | 1.05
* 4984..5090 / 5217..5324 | 1.00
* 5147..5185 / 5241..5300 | 1.16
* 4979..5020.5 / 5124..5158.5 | 0.96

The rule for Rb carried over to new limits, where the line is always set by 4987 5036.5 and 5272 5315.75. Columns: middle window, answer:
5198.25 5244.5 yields 1.1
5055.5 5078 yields 0.1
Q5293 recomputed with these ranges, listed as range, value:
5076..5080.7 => 114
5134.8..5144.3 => 115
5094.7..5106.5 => 117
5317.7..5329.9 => 119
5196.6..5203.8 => 121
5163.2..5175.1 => 88.3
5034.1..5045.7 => 116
